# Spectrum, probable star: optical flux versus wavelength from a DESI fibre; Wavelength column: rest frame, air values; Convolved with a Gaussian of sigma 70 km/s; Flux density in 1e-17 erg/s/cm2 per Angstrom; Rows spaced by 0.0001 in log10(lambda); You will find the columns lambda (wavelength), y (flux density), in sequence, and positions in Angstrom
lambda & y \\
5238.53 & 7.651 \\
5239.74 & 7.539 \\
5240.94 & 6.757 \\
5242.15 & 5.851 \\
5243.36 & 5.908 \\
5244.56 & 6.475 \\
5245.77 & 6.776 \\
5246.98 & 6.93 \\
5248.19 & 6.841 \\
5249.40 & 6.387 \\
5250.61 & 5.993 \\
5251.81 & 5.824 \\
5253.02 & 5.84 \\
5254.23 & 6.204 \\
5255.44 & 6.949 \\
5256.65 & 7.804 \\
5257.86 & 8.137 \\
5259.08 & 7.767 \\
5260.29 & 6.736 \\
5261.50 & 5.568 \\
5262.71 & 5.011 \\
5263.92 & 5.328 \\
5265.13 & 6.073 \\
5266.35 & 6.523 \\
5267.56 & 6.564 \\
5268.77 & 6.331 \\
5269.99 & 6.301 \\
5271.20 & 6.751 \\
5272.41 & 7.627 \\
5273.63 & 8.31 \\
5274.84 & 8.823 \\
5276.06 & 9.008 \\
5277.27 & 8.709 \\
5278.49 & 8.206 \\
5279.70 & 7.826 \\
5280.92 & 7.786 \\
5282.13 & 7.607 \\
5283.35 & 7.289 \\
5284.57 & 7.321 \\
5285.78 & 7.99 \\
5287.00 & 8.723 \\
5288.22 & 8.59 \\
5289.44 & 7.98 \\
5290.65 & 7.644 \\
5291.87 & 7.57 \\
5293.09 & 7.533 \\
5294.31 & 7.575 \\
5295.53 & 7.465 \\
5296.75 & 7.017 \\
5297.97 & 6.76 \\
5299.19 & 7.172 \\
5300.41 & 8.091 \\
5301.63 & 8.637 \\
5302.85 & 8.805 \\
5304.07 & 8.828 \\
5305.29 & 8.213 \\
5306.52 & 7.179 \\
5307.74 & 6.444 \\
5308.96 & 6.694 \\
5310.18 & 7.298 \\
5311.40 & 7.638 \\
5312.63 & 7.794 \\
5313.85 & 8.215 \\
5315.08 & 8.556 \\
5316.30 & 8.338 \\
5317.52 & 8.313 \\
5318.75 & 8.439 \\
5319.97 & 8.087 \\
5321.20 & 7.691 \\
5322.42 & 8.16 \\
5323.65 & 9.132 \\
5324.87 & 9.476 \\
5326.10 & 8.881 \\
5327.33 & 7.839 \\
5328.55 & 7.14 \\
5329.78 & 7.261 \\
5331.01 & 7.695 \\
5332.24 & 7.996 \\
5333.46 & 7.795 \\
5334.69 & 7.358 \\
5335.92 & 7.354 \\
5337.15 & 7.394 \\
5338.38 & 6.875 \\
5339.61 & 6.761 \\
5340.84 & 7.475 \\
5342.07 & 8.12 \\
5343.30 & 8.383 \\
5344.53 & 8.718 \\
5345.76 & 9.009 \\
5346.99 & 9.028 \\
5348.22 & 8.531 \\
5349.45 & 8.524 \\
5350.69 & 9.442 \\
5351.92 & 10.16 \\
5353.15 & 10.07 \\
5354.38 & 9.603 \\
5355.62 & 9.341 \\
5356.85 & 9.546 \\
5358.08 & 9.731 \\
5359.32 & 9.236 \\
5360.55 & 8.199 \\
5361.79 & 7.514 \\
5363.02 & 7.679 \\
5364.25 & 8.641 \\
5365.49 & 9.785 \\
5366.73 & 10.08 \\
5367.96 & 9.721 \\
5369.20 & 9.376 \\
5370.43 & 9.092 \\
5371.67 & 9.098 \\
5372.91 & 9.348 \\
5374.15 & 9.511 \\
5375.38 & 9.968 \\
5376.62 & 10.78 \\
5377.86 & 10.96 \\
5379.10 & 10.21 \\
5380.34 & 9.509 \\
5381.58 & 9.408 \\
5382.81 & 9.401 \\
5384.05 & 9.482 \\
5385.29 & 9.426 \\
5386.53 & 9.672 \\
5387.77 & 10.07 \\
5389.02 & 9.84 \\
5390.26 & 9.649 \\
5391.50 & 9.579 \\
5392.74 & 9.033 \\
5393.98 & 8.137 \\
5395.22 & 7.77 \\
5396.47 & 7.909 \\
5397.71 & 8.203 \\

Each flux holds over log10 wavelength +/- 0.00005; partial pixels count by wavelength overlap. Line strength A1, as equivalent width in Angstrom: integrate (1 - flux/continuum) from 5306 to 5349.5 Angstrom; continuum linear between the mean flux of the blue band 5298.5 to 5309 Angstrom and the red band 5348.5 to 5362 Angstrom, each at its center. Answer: 2.9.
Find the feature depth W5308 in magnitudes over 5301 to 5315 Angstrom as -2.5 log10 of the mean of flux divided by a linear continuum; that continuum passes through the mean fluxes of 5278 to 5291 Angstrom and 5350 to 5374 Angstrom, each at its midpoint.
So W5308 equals 0.07 mag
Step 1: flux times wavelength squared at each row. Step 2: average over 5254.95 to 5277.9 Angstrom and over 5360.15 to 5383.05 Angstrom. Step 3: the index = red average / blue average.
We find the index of 1.4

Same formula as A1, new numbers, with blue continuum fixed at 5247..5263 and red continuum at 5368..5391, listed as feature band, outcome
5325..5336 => 0.88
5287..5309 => -0.21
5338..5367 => 0.86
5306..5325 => 0.42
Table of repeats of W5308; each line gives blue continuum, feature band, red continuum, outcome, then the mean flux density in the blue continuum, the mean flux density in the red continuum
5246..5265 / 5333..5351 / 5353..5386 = 0.091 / 6.48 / 9.43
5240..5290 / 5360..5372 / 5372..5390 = 0.064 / 7.06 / 9.81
